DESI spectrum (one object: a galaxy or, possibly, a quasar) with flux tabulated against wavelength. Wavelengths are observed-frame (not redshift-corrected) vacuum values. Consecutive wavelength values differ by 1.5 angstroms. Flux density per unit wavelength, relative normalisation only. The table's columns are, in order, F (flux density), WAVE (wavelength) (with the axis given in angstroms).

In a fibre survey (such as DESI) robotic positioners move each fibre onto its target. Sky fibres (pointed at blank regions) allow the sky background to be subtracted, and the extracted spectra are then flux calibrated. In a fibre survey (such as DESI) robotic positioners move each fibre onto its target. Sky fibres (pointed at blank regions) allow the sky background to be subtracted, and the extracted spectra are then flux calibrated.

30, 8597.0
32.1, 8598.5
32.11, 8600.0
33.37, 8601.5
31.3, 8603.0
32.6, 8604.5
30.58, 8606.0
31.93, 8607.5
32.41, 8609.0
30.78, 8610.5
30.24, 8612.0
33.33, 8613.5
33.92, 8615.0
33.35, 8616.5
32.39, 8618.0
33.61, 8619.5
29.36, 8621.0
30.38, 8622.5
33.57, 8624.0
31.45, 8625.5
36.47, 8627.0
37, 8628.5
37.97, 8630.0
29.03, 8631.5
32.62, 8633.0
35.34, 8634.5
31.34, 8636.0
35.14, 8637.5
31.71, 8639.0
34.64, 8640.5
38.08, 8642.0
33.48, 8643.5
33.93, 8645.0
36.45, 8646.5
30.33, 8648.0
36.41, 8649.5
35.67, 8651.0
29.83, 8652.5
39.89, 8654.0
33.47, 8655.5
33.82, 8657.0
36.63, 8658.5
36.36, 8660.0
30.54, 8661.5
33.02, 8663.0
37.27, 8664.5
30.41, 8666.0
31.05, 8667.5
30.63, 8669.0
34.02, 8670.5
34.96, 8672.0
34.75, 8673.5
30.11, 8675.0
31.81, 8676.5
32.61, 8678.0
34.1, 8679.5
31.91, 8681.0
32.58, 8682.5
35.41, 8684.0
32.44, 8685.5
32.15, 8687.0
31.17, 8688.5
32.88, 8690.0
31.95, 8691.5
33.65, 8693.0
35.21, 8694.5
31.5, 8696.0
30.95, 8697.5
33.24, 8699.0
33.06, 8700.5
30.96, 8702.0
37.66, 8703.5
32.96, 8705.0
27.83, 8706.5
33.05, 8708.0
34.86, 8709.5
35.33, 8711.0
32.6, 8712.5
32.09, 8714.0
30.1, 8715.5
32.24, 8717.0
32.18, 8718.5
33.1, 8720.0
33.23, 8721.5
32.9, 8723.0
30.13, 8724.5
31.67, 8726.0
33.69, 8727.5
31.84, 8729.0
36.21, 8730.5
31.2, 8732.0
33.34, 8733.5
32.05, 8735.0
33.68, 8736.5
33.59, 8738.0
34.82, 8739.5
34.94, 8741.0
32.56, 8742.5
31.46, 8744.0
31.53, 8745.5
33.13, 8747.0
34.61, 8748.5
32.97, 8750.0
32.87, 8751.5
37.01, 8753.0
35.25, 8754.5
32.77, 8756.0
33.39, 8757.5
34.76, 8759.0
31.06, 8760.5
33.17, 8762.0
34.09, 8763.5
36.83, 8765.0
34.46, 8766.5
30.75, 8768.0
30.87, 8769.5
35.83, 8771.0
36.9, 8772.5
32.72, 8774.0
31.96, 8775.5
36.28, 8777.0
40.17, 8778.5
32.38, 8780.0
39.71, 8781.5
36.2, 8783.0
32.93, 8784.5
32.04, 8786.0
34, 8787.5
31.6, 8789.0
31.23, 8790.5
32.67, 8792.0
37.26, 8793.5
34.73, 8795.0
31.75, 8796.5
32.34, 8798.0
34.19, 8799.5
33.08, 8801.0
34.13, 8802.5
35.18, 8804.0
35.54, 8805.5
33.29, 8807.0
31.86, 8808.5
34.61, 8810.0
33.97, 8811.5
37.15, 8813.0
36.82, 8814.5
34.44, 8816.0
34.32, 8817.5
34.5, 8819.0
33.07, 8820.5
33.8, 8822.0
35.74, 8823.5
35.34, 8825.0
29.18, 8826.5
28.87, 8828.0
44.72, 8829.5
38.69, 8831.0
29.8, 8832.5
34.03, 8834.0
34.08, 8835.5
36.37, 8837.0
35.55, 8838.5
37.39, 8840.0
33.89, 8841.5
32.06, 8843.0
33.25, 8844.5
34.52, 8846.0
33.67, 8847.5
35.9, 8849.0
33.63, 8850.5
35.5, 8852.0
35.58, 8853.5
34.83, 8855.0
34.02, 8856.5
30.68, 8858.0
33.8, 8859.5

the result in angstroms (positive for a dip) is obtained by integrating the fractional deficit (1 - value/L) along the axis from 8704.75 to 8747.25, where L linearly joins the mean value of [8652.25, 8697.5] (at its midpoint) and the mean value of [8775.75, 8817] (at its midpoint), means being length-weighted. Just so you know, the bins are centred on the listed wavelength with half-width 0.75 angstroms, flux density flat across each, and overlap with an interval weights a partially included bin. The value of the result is 1.3 angstroms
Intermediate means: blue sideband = 33.2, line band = 32.7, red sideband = 34.4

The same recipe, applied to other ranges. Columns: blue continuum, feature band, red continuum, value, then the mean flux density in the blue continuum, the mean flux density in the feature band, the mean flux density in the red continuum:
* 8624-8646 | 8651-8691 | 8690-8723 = 0.23 angstroms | 34.2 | 33.3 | 32.8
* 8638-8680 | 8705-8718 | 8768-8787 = 0.71 angstroms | 33.8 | 32.3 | 34.7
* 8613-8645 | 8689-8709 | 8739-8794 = 0.63 angstroms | 33.5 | 32.7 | 34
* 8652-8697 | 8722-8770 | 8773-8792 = 0.91 angstroms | 33.2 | 33.2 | 34.2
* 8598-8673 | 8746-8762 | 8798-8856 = 0.16 angstroms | 33.3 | 33.7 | 34.5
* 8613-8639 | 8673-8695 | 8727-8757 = 0.37 angstroms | 33.3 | 32.8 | 33.5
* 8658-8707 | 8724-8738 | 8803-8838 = 0.32 angstroms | 32.9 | 32.7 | 34.6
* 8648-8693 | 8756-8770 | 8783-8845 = 0.24 angstroms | 33.3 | 33.3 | 34.2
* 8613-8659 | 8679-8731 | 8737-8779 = 1.77 angstroms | 33.9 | 32.7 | 33.9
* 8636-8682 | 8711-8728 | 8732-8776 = 0.66 angstroms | 33.7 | 32.3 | 33.5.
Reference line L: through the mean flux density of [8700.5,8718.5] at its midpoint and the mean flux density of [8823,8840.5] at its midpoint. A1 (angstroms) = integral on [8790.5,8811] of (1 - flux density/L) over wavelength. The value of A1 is 0.3 angstroms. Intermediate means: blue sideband 32.7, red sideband 34.9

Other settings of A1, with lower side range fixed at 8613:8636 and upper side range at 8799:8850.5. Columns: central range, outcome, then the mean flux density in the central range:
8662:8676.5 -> 0.31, 32.8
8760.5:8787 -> -0.21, 34.4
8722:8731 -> 0.33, 32.7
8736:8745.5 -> 0.17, 33.3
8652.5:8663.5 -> -0.35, 34.5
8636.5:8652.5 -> -0.45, 34.3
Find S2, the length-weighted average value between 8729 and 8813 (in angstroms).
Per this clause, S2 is 33.9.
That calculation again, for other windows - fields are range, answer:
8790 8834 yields 34.2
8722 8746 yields 32.9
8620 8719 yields 33.3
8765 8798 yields 34.1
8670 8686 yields 33.2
